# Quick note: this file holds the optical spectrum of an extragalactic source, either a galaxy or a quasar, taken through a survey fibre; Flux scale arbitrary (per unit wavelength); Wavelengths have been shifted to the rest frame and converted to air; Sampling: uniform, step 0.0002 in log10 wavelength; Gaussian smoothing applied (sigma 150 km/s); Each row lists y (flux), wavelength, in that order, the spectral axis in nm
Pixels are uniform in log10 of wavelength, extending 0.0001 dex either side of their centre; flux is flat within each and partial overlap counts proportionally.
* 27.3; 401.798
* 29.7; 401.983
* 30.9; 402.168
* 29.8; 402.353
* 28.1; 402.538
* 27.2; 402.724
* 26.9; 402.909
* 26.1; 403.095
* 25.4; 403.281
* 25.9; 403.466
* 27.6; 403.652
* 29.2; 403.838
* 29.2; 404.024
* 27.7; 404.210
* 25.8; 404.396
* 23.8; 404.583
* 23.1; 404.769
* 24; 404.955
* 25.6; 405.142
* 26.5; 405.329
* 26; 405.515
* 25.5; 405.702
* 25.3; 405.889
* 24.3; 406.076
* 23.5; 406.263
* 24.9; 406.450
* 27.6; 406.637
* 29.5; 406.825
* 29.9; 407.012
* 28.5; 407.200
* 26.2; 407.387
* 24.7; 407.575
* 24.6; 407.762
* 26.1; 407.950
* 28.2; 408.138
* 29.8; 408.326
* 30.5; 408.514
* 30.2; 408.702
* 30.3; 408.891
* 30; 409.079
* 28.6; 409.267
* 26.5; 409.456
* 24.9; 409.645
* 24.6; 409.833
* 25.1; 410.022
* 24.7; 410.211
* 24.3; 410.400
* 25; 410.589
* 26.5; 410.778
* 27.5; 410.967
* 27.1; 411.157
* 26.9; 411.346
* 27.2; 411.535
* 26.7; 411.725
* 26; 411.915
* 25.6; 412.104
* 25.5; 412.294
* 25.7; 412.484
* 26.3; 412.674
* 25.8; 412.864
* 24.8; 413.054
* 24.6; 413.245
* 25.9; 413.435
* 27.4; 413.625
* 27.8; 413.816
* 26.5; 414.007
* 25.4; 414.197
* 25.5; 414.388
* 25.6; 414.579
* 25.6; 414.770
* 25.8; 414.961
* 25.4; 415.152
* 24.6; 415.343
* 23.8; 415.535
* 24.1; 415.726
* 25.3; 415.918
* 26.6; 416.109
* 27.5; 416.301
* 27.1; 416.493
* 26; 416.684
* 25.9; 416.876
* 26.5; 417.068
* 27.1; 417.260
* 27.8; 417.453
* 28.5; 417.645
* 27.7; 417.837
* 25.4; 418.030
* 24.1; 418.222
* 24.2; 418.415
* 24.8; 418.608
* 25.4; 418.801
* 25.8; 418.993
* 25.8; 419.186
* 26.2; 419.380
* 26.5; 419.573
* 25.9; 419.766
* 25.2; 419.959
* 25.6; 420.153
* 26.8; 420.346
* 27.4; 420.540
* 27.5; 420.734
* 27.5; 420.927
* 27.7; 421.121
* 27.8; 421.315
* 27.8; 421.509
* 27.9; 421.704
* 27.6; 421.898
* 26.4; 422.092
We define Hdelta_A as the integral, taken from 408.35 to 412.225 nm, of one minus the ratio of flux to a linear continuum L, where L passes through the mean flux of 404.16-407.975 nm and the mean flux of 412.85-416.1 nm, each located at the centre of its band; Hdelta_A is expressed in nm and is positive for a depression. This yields -0.19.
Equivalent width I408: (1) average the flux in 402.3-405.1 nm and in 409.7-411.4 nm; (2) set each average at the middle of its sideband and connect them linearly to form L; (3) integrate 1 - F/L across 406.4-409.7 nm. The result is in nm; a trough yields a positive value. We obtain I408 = -0.24 nm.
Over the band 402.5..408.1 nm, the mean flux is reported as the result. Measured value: 26.3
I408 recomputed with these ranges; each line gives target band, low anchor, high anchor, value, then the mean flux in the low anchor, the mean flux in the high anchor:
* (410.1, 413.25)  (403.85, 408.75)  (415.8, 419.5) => 0.056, 26.6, 26.2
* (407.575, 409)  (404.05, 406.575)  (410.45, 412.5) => -0.140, 25.2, 26.3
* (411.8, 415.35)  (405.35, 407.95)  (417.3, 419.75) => 0.040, 26.2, 26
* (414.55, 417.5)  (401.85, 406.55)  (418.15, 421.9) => 0.055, 26.5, 26.4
